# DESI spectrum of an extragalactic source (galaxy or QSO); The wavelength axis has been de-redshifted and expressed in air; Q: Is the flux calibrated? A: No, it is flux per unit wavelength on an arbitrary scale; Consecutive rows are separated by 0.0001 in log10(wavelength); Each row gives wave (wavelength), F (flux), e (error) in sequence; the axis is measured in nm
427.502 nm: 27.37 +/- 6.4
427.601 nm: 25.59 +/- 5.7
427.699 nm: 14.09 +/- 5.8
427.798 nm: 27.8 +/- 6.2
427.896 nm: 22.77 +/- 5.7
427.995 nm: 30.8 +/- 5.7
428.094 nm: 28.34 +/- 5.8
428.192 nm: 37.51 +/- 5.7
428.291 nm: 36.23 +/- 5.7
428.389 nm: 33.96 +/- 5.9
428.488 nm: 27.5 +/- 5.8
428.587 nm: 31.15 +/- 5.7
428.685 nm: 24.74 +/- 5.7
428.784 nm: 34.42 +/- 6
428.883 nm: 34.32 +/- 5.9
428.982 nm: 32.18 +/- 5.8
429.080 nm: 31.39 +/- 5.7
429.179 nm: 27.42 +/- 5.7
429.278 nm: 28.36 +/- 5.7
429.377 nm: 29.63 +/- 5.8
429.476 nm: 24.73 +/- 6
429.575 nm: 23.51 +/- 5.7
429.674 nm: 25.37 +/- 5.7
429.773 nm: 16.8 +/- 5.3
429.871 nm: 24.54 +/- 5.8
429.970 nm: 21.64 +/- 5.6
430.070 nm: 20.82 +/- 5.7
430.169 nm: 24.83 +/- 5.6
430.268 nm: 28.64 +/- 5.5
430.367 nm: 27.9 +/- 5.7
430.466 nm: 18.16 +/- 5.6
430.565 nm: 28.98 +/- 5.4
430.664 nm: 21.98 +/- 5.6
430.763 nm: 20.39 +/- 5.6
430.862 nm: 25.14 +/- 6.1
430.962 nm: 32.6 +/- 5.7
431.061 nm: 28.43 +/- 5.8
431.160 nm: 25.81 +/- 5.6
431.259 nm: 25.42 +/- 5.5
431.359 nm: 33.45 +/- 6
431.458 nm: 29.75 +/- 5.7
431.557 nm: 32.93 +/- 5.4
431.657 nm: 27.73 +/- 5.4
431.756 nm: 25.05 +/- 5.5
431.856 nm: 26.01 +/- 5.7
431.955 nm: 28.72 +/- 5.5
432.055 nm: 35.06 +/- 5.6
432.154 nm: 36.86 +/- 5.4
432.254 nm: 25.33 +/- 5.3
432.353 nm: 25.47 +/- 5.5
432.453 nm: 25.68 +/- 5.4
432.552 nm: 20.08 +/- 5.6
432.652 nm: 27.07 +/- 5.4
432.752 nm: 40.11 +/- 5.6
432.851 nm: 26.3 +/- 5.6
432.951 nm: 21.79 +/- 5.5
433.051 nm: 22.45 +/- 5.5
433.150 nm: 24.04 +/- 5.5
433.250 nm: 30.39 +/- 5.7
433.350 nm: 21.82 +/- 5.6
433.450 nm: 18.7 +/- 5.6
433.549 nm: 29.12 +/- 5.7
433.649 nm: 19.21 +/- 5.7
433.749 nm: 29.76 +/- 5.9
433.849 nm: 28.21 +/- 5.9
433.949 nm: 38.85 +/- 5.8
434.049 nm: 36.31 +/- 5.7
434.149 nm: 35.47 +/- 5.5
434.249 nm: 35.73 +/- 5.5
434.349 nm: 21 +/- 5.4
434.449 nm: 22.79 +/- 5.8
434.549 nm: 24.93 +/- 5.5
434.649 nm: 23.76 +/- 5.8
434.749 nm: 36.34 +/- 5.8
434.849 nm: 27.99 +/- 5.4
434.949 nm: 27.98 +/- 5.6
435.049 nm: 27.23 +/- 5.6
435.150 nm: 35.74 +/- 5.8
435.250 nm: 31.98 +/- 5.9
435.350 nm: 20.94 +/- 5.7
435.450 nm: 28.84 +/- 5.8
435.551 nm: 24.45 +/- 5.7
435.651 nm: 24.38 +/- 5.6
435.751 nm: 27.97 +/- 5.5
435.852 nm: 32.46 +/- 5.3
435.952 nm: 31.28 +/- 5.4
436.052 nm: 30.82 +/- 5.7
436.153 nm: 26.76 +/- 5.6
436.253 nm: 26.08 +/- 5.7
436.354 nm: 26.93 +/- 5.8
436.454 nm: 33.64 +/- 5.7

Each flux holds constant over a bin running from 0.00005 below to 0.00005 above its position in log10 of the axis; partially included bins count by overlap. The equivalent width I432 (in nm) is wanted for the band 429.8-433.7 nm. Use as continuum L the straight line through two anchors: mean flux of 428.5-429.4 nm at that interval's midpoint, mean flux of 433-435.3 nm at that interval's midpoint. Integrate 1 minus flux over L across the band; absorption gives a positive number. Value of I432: 0.38 nm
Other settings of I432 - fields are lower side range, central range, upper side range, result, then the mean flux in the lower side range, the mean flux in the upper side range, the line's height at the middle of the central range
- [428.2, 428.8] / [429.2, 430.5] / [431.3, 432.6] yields 0.26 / 31.6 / 28.6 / 30.4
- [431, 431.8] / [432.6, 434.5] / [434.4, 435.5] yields 0.03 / 28.7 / 28.1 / 28.3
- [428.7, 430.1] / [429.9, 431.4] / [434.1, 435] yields 0.09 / 26.8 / 28.5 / 27.2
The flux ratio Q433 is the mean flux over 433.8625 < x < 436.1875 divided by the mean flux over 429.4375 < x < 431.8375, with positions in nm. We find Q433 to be 1.14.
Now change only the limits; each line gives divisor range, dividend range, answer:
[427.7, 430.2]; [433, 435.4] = 1.01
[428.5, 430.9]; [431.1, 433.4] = 1.06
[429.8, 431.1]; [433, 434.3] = 1.15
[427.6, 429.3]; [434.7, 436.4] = 0.97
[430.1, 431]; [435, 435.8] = 1.10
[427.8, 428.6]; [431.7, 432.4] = 0.94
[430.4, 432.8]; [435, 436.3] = 1.02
